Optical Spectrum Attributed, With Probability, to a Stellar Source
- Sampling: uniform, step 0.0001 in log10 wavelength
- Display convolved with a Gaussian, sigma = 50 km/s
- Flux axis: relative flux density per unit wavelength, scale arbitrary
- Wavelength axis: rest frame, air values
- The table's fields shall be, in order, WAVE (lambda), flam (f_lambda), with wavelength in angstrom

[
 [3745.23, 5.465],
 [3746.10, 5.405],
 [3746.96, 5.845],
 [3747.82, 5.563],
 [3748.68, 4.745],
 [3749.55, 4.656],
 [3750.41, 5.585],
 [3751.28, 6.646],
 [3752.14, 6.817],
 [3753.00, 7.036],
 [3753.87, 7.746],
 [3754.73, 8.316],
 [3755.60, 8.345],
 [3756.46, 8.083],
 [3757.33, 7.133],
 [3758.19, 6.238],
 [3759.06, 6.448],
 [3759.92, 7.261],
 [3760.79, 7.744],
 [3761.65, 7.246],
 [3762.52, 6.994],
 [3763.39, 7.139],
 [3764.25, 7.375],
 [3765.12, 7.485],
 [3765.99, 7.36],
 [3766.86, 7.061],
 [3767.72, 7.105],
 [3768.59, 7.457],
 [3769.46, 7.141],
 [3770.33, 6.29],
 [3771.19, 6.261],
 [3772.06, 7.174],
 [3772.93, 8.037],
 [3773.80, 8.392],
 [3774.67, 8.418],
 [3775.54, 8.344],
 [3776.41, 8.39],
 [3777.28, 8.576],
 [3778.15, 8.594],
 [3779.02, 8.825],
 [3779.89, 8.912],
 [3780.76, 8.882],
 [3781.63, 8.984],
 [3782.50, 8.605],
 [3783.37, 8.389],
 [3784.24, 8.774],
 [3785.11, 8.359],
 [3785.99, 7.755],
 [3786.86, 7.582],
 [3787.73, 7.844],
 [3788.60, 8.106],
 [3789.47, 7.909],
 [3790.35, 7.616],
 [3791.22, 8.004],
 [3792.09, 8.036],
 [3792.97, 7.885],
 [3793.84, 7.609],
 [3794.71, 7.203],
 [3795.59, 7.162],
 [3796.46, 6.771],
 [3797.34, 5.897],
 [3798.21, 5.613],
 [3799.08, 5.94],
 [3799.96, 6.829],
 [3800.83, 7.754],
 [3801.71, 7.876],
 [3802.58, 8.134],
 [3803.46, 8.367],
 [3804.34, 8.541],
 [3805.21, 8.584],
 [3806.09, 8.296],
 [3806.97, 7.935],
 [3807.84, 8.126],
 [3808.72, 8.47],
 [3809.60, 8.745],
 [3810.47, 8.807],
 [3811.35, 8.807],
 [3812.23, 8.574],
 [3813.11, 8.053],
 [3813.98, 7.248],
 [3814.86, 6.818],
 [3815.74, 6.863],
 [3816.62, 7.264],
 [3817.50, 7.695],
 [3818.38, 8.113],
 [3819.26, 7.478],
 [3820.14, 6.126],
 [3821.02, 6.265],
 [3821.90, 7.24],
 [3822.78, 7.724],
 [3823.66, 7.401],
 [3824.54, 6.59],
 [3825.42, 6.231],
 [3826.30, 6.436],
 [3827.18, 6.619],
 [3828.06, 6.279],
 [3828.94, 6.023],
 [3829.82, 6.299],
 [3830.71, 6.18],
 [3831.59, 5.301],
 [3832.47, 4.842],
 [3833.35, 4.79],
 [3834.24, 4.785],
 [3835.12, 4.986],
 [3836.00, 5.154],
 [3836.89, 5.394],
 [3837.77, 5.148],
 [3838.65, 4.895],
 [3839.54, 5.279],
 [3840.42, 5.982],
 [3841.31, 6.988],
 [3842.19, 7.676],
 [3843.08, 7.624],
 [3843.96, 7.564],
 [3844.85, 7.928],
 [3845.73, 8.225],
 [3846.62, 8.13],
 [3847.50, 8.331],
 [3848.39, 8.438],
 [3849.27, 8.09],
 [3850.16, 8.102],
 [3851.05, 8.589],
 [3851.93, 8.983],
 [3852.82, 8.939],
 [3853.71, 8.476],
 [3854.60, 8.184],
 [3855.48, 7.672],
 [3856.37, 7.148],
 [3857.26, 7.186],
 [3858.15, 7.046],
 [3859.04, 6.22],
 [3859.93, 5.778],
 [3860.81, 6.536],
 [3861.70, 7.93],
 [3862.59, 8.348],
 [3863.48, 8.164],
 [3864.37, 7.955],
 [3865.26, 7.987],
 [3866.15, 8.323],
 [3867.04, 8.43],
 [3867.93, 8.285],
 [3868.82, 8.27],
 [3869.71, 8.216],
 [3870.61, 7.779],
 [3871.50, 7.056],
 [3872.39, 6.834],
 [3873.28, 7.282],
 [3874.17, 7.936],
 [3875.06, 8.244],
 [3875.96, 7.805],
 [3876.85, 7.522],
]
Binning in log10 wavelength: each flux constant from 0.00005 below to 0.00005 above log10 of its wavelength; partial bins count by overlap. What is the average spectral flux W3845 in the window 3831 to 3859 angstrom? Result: 6.95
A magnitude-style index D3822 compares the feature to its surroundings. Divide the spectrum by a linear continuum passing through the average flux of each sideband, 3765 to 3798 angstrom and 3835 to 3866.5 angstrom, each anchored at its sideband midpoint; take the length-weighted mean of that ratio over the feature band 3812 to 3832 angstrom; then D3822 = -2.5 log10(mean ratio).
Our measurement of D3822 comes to 0.10 mag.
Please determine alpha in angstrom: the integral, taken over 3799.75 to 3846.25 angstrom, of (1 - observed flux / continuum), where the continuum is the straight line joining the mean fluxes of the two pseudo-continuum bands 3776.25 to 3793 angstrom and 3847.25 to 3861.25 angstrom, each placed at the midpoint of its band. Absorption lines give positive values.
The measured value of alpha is 5.76 angstrom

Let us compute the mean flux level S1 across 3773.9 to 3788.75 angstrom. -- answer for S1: 8.44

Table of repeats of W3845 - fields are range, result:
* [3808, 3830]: 7.31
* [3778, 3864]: 7.37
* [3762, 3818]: 7.78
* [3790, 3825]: 7.56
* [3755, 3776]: 7.36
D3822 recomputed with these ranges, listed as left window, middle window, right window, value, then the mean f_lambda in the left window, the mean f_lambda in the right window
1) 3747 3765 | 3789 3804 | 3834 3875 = -0.04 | 6.85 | 7.38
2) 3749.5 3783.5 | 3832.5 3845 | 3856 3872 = 0.27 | 7.56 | 7.59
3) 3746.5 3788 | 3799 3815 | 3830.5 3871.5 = -0.10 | 7.46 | 7.19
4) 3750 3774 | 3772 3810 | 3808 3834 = -0.12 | 7.2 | 7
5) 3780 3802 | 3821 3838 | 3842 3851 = 0.30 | 7.67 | 8.04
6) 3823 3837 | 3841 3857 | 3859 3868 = -0.17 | 5.87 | 7.67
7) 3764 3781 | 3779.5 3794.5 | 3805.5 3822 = -0.05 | 7.79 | 7.75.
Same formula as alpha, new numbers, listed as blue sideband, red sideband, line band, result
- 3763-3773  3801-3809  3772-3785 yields -1.9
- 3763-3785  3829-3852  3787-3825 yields -1.5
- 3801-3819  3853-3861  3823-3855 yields 3.0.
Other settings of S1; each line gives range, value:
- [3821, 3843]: 6.04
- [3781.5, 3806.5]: 7.72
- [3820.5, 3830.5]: 6.63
